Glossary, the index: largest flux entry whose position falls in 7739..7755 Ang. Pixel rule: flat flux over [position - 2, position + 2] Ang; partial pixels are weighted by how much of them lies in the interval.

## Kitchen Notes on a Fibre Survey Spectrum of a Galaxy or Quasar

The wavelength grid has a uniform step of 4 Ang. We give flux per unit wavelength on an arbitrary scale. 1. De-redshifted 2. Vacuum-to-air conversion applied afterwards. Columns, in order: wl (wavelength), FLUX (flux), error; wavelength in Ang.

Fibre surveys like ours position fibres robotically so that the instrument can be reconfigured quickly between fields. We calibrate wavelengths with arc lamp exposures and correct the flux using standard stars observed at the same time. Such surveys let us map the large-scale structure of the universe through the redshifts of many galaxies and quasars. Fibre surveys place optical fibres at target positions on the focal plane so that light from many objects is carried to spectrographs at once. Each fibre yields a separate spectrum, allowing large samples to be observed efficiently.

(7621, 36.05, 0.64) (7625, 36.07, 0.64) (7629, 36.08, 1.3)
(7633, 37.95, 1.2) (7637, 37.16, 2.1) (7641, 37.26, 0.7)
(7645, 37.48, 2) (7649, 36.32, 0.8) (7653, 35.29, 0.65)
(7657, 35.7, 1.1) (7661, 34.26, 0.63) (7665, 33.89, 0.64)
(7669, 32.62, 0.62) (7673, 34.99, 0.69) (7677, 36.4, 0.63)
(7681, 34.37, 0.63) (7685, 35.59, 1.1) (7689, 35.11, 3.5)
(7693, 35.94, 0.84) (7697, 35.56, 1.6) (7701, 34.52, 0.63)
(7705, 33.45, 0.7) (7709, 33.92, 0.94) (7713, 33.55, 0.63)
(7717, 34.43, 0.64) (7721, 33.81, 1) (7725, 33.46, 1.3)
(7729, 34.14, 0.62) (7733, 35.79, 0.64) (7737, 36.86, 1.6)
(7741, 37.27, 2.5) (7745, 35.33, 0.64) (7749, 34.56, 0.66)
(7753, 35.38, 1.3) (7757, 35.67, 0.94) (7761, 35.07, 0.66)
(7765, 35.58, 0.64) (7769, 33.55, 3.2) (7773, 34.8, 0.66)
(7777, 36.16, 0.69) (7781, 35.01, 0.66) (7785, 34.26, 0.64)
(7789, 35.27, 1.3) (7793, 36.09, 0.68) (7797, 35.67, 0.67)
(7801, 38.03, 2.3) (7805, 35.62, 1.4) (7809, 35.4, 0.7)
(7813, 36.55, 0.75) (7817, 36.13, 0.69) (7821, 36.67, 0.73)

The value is 37.27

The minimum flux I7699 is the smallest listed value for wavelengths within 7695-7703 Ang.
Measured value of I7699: 34.52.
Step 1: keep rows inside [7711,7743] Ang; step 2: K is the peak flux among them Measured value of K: 37.27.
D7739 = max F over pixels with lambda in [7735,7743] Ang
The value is 37.27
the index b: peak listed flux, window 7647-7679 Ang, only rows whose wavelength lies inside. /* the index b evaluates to 36.4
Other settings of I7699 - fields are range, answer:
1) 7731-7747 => 35.33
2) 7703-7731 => 33.45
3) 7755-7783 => 33.55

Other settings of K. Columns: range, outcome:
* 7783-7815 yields 38.03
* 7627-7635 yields 37.95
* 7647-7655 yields 36.32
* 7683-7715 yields 35.94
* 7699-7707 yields 34.52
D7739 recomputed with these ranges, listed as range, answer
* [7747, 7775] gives 35.67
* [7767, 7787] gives 36.16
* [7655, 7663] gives 35.7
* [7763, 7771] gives 35.58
